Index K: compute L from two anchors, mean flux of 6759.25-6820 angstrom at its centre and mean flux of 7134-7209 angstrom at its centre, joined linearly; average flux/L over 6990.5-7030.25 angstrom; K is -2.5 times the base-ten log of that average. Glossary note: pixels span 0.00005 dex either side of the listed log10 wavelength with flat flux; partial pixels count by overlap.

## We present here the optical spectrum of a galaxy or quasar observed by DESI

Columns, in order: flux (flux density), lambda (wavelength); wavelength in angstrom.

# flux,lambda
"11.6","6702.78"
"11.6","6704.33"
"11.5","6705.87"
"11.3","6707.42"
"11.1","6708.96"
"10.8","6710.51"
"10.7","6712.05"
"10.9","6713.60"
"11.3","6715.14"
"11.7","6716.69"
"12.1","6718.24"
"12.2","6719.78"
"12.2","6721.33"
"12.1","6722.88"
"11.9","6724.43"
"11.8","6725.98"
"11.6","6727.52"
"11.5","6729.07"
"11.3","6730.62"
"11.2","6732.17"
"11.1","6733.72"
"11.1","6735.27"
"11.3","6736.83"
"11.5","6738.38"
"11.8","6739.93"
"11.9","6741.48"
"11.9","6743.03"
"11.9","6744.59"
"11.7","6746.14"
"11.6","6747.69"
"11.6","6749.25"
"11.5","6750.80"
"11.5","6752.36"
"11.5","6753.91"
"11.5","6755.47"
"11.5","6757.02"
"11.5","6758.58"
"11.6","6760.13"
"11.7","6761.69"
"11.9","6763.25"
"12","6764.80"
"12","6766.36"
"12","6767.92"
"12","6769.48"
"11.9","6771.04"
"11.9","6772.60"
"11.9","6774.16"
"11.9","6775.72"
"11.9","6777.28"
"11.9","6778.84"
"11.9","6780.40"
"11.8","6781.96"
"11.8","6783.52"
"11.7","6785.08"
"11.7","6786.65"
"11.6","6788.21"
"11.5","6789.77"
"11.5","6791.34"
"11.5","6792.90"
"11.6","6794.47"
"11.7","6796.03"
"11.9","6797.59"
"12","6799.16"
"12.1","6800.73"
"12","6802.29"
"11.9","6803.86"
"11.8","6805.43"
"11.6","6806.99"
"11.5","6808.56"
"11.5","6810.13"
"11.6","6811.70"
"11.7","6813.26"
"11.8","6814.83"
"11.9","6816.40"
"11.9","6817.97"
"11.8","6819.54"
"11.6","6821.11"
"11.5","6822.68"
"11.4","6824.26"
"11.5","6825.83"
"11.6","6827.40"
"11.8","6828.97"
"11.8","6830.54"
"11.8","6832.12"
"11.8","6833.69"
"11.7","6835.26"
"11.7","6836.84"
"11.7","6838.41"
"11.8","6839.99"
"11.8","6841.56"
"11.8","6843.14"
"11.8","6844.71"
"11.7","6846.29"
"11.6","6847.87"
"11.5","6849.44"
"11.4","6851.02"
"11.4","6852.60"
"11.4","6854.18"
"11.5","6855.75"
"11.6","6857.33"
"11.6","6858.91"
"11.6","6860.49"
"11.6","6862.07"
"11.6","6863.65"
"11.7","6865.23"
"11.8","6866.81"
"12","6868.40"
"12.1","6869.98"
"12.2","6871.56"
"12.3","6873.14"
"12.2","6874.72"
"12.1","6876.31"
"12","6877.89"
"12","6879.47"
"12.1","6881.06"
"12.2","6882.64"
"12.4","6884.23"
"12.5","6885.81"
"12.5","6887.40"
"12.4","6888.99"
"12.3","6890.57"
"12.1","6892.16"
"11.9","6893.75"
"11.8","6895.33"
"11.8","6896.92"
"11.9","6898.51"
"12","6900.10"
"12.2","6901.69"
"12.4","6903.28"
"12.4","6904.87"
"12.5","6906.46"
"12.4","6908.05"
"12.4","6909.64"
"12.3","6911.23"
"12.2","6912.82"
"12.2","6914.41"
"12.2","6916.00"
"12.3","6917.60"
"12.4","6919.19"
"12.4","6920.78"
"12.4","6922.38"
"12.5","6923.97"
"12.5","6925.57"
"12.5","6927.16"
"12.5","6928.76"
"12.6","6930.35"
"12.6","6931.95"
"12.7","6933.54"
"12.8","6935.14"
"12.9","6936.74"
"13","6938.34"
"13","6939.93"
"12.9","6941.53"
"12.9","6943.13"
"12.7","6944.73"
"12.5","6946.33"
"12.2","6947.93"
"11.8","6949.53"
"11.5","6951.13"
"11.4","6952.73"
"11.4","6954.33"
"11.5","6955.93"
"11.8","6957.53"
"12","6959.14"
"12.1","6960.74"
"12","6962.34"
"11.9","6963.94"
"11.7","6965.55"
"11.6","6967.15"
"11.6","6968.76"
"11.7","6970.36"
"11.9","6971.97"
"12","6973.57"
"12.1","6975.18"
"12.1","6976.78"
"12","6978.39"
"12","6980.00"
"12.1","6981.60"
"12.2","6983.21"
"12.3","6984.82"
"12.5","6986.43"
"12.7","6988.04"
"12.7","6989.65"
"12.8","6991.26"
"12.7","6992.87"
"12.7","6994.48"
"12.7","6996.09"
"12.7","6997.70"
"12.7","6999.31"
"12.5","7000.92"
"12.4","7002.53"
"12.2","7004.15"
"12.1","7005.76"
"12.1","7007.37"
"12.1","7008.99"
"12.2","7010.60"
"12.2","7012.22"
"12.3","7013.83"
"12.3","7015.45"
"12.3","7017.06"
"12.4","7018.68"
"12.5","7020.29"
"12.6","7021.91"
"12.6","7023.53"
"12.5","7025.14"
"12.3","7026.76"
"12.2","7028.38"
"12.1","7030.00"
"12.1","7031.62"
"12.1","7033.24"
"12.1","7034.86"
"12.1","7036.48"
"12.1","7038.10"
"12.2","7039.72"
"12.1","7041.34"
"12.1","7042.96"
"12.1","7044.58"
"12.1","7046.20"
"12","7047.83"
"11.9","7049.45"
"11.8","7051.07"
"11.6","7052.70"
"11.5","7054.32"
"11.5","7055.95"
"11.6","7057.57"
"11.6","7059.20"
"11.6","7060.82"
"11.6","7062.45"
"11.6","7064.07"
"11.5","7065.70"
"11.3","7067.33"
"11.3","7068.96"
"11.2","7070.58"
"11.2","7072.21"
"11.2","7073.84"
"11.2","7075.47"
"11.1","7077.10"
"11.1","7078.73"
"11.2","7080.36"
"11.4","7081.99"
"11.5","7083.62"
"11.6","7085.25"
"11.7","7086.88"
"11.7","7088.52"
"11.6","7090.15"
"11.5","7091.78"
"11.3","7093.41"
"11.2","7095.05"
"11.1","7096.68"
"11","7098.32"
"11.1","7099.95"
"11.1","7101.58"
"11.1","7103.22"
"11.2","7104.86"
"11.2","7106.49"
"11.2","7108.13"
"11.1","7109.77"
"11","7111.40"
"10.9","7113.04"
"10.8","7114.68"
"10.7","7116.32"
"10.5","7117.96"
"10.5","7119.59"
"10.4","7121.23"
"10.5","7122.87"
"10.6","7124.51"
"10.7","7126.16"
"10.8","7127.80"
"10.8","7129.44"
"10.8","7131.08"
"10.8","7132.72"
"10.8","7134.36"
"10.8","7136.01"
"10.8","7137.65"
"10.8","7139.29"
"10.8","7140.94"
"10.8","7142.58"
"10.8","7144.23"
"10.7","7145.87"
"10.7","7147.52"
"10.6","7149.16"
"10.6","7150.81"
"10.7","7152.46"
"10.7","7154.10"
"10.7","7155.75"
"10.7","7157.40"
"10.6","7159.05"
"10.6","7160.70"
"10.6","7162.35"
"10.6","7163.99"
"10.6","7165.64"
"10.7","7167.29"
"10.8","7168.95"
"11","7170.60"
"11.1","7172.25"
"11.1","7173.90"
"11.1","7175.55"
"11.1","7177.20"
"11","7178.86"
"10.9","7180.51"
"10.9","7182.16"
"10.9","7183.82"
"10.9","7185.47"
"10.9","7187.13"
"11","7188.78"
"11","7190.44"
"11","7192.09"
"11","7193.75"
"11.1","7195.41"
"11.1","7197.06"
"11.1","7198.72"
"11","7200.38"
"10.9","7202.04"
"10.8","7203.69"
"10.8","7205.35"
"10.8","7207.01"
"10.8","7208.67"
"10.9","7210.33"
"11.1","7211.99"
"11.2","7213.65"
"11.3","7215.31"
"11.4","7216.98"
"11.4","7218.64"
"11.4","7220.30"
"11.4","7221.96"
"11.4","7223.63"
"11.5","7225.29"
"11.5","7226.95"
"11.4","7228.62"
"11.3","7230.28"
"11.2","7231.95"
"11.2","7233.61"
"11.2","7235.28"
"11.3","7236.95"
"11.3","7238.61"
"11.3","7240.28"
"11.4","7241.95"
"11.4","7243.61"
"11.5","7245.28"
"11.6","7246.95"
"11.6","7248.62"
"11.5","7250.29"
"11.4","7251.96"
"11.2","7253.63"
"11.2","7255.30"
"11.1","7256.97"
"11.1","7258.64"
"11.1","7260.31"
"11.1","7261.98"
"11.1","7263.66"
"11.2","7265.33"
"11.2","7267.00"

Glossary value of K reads -0.11 mag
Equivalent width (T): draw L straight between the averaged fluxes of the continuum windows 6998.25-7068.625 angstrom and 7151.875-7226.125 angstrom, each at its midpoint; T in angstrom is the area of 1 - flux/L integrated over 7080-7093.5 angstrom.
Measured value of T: 0.2 angstrom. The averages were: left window 12.1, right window 11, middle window 11.5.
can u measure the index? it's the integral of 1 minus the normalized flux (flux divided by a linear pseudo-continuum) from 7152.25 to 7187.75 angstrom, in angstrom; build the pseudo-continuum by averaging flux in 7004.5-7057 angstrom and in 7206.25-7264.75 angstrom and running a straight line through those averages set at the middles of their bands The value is 2.2 angstrom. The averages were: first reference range 12.1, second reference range 11.3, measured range 10.8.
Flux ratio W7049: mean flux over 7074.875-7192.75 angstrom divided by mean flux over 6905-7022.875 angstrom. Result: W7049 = 0.9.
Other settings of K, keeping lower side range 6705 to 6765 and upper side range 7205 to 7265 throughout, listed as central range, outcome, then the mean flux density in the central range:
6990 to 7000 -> -0.12 mag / 12.7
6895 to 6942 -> -0.09 mag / 12.4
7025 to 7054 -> -0.06 mag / 12.1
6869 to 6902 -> -0.06 mag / 12.1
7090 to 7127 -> 0.04 mag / 11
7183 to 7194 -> 0.03 mag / 11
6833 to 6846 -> -0.02 mag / 11.8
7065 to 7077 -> 0.01 mag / 11.3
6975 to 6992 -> -0.08 mag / 12.3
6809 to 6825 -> -0.01 mag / 11.7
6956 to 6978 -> -0.04 mag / 11.9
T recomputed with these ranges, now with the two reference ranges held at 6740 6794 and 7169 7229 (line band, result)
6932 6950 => -1.9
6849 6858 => 0.1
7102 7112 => 0.1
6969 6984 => -0.8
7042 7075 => -0.9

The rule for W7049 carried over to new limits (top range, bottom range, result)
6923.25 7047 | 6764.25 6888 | 1.04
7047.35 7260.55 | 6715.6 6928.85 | 0.94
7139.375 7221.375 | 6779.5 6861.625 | 0.93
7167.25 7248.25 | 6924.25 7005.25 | 0.91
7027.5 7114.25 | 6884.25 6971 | 0.94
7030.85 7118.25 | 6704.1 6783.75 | 0.99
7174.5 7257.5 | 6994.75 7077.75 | 0.93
